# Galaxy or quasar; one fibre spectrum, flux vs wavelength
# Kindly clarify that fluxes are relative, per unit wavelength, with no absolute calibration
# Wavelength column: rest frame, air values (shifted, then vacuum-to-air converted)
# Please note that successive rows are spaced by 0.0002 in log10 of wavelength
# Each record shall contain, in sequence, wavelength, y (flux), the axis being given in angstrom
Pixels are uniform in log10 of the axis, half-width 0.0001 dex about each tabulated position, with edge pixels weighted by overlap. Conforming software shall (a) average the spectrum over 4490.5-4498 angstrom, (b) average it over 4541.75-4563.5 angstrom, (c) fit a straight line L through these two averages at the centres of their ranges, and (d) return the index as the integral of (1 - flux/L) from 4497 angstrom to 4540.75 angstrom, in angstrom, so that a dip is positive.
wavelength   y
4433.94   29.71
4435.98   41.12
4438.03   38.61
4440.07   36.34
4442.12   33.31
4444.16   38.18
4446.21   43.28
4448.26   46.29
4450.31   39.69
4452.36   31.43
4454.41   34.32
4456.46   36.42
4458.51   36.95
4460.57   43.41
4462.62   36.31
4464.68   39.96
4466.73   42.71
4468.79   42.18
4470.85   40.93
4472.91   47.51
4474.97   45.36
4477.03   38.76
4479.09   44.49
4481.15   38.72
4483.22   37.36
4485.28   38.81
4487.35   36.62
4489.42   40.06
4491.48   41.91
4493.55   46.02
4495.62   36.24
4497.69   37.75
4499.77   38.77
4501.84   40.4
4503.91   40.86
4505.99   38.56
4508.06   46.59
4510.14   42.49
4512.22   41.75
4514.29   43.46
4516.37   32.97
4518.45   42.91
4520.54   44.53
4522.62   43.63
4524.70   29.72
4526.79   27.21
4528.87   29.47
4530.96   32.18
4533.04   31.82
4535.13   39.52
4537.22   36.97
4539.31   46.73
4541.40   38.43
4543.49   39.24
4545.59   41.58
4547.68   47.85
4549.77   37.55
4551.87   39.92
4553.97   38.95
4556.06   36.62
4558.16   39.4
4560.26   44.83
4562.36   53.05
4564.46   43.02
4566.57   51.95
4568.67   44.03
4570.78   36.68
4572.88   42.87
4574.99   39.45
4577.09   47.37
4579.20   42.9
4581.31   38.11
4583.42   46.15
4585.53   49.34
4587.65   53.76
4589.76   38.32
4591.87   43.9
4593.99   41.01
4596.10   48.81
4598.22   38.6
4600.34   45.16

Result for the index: 2.8 angstrom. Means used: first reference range 40.7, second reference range 41.8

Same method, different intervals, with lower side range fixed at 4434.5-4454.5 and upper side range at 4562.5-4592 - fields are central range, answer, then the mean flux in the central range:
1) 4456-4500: -0.69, 40.4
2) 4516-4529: 1.70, 36.4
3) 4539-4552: 0.45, 41.4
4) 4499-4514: -0.14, 41.5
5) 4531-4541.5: 1.09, 38.1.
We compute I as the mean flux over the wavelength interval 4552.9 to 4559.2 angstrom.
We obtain 38.3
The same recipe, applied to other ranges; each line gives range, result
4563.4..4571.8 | 43.9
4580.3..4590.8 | 45.2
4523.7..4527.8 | 28.4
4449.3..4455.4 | 35.1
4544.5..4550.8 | 42.3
